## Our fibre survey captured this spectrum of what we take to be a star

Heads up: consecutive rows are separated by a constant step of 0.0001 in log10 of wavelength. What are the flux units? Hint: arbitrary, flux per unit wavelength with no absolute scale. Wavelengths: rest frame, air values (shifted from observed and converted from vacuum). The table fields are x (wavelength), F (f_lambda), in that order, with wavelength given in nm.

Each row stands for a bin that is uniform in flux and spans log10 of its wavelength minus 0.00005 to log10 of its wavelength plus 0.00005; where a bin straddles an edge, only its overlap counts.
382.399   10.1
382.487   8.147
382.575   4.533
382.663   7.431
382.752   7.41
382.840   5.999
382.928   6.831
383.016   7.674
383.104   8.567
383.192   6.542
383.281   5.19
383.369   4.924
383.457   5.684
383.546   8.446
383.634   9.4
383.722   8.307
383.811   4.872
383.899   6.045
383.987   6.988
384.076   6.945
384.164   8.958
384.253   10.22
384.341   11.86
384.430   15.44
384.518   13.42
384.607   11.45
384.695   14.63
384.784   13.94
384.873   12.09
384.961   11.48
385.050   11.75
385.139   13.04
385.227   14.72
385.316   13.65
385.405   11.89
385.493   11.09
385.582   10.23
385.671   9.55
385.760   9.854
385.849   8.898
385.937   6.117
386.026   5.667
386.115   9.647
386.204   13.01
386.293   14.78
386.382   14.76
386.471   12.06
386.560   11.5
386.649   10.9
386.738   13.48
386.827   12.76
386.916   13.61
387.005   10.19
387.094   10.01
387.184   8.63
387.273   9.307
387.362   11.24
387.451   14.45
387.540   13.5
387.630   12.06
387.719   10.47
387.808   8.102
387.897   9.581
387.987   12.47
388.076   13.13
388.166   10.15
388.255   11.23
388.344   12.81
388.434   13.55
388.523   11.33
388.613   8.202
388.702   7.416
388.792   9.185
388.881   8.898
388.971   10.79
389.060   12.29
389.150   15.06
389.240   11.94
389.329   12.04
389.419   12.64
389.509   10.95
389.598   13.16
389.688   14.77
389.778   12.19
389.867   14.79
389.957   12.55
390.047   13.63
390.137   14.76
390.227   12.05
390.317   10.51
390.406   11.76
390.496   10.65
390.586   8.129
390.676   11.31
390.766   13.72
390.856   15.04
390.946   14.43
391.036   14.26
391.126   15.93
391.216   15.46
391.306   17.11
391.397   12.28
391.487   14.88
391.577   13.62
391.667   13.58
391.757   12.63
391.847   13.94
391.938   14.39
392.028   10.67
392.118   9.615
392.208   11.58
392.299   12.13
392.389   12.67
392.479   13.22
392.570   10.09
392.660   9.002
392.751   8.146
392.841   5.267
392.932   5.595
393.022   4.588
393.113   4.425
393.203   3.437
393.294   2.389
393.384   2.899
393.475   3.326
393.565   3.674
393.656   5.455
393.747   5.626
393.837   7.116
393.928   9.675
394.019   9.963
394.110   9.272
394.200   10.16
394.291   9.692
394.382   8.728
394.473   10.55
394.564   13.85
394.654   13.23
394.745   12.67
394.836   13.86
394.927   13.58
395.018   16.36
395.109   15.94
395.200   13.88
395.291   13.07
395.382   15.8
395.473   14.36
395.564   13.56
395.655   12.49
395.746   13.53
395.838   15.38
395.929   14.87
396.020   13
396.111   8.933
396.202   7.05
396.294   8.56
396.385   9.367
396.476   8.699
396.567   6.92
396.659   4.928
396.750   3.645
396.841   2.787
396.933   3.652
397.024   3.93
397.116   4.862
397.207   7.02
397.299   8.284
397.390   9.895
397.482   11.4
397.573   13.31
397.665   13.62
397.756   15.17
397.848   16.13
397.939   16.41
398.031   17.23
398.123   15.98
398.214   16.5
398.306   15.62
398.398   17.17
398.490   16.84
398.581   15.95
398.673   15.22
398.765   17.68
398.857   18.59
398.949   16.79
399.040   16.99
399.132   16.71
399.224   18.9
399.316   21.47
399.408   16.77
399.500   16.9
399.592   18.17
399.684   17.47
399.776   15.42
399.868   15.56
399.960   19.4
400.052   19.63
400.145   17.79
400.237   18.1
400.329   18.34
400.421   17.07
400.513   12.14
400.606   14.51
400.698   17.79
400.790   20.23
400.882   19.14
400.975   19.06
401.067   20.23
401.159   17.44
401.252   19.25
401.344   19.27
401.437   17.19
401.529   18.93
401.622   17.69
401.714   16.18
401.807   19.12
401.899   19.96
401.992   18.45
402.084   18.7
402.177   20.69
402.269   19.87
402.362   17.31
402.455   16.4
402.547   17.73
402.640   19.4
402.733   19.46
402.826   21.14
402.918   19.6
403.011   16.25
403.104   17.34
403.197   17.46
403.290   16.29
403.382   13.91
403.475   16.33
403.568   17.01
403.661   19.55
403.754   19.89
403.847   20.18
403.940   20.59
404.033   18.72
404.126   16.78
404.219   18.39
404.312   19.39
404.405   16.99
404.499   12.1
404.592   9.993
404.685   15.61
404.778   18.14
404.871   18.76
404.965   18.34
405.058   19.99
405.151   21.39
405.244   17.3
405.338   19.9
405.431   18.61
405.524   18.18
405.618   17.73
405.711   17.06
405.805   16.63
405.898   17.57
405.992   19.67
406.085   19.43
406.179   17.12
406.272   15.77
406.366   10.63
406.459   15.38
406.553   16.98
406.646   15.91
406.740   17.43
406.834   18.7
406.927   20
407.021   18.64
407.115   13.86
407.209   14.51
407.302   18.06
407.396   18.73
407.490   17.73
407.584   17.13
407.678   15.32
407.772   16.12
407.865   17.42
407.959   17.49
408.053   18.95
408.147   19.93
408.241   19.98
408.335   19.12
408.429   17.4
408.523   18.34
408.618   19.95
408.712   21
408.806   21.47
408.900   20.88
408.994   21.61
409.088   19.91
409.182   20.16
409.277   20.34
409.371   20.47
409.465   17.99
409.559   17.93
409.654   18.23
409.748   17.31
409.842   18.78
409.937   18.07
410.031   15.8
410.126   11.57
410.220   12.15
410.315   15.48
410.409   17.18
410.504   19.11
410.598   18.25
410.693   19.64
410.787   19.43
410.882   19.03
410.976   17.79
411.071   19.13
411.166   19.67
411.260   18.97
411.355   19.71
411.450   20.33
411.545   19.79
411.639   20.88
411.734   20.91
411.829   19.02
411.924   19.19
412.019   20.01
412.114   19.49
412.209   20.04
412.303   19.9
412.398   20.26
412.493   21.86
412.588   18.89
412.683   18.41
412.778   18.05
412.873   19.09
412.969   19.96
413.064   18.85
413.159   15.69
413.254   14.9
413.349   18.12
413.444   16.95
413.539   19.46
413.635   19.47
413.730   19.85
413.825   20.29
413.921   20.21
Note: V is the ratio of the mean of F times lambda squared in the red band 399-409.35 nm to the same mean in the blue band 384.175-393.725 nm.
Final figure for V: 1.74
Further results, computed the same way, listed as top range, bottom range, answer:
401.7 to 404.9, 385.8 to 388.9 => 1.76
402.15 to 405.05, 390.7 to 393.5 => 1.76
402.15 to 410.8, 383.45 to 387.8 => 1.82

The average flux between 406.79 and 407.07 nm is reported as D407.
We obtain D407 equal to 19.1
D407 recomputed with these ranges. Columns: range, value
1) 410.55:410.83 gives 19.1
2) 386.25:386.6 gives 13.3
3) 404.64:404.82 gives 16.9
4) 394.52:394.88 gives 13.4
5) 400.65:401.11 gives 19.3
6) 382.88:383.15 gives 7.68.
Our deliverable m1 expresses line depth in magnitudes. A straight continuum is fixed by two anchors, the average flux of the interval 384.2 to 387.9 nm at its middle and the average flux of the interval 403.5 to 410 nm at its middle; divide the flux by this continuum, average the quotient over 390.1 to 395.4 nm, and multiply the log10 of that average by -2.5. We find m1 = 0.247 mag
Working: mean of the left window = 11.6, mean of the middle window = 10.8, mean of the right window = 18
